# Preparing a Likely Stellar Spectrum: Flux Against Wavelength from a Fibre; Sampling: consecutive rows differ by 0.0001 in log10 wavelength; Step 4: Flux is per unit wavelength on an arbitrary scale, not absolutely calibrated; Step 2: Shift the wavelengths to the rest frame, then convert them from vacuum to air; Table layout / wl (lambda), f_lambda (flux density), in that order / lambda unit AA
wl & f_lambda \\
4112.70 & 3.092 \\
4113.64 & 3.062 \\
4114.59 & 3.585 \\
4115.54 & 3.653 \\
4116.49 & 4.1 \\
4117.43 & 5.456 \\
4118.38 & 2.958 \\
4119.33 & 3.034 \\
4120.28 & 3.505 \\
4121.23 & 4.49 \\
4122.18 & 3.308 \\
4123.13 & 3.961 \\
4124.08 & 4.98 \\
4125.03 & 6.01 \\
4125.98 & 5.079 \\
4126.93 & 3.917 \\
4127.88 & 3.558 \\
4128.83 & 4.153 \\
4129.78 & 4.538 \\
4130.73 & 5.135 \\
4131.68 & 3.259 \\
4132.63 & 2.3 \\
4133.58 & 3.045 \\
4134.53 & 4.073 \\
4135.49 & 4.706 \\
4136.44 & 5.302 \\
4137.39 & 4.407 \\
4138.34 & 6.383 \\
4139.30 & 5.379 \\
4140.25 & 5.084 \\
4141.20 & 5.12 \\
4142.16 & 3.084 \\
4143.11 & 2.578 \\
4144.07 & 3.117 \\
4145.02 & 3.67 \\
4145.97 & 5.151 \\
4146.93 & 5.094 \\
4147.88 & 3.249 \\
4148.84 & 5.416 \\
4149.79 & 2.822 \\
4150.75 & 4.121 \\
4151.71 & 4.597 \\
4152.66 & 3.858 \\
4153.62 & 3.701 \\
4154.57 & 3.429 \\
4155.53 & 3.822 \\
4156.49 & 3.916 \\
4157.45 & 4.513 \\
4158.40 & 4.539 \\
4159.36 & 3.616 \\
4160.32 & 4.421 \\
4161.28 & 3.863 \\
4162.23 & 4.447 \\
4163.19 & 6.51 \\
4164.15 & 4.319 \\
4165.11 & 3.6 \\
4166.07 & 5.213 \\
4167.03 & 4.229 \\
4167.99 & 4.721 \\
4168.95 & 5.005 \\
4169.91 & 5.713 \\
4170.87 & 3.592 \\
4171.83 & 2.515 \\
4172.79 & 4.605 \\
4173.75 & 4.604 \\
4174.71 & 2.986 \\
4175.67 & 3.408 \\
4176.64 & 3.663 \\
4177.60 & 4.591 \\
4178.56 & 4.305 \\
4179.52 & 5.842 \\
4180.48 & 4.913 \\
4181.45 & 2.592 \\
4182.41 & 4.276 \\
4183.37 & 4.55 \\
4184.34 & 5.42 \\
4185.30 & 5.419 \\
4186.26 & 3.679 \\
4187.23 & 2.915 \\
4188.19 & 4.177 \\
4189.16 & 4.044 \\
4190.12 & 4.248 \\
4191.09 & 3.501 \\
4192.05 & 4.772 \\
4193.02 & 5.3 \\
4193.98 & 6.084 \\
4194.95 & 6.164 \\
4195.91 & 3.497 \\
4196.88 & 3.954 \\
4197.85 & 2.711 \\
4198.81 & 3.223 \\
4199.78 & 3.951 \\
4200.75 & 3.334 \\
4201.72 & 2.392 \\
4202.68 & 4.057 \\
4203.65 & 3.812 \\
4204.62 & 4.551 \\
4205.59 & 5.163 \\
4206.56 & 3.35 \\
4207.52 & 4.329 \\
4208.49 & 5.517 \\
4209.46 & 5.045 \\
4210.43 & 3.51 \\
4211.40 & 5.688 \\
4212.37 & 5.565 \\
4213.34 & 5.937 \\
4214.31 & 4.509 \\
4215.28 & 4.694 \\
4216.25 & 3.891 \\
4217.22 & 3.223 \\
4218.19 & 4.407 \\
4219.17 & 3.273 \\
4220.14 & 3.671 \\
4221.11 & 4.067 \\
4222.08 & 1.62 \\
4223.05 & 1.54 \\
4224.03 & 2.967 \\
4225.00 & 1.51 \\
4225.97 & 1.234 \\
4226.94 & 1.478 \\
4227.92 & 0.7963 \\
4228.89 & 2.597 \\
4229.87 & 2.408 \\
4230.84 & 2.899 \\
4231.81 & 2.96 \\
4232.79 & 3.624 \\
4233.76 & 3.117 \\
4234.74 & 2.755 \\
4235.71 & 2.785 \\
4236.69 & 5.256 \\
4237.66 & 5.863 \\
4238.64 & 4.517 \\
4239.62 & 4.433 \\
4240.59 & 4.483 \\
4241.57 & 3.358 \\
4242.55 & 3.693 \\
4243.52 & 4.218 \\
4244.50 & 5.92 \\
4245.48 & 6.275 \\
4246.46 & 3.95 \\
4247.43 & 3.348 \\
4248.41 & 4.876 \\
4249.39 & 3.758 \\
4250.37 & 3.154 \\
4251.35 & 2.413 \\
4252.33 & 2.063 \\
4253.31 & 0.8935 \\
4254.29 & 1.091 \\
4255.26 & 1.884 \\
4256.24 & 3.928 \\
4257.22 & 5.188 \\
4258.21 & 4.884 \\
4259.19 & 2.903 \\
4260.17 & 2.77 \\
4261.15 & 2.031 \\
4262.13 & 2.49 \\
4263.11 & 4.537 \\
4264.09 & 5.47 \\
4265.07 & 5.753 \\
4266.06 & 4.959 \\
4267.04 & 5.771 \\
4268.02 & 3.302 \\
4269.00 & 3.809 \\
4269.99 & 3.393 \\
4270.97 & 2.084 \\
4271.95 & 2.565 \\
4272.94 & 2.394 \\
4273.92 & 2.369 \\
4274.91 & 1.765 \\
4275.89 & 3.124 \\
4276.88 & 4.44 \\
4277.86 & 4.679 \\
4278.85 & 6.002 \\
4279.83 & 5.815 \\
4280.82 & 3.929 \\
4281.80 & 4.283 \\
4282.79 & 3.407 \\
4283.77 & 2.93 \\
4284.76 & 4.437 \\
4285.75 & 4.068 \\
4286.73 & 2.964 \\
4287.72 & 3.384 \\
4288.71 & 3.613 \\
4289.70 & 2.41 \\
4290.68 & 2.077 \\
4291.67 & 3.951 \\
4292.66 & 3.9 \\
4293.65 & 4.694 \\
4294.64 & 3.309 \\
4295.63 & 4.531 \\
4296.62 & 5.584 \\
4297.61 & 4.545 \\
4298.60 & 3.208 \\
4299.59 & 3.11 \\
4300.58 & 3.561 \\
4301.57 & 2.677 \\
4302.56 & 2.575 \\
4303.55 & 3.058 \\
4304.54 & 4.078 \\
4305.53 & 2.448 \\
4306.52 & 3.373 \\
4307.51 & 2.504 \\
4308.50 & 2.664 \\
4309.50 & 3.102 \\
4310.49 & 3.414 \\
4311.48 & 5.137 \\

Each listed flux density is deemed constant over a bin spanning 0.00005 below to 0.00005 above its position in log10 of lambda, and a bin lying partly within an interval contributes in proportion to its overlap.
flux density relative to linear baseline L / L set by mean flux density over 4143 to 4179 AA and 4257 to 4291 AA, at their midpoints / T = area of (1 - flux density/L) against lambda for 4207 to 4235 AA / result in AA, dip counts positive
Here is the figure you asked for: 3.70 AA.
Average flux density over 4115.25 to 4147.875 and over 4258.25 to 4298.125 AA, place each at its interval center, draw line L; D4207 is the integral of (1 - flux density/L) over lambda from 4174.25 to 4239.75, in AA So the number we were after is 2.2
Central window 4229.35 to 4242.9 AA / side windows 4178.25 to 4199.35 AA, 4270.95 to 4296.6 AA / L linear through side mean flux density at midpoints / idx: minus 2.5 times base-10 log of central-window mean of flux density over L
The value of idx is 0.08 mag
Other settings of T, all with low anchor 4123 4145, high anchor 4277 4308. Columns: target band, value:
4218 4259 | 6.4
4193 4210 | -0.7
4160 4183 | -0.9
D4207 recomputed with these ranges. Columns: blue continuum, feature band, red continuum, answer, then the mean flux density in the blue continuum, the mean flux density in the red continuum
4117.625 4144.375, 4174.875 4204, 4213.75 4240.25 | -4.6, 4.18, 3.2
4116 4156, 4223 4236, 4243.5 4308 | 4.9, 4.17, 3.61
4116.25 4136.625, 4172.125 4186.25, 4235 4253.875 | -1.0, 4.11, 3.93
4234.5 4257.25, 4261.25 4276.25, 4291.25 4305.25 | 0.8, 3.74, 3.75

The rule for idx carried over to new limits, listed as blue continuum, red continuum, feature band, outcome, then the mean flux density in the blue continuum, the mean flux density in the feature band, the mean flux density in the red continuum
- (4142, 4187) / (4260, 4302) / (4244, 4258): 0.10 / 4.2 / 3.51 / 3.73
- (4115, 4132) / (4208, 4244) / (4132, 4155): -0.02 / 4.18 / 4.15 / 3.6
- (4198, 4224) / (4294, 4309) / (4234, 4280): -0.02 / 3.98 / 3.76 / 3.43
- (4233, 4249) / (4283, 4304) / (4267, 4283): 0.04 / 4.29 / 3.66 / 3.55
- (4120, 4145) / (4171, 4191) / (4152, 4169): -0.03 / 4.24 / 4.3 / 4.12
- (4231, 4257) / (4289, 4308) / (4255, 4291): -0.04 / 3.65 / 3.69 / 3.45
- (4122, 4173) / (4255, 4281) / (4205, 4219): -0.15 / 4.28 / 4.6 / 3.8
